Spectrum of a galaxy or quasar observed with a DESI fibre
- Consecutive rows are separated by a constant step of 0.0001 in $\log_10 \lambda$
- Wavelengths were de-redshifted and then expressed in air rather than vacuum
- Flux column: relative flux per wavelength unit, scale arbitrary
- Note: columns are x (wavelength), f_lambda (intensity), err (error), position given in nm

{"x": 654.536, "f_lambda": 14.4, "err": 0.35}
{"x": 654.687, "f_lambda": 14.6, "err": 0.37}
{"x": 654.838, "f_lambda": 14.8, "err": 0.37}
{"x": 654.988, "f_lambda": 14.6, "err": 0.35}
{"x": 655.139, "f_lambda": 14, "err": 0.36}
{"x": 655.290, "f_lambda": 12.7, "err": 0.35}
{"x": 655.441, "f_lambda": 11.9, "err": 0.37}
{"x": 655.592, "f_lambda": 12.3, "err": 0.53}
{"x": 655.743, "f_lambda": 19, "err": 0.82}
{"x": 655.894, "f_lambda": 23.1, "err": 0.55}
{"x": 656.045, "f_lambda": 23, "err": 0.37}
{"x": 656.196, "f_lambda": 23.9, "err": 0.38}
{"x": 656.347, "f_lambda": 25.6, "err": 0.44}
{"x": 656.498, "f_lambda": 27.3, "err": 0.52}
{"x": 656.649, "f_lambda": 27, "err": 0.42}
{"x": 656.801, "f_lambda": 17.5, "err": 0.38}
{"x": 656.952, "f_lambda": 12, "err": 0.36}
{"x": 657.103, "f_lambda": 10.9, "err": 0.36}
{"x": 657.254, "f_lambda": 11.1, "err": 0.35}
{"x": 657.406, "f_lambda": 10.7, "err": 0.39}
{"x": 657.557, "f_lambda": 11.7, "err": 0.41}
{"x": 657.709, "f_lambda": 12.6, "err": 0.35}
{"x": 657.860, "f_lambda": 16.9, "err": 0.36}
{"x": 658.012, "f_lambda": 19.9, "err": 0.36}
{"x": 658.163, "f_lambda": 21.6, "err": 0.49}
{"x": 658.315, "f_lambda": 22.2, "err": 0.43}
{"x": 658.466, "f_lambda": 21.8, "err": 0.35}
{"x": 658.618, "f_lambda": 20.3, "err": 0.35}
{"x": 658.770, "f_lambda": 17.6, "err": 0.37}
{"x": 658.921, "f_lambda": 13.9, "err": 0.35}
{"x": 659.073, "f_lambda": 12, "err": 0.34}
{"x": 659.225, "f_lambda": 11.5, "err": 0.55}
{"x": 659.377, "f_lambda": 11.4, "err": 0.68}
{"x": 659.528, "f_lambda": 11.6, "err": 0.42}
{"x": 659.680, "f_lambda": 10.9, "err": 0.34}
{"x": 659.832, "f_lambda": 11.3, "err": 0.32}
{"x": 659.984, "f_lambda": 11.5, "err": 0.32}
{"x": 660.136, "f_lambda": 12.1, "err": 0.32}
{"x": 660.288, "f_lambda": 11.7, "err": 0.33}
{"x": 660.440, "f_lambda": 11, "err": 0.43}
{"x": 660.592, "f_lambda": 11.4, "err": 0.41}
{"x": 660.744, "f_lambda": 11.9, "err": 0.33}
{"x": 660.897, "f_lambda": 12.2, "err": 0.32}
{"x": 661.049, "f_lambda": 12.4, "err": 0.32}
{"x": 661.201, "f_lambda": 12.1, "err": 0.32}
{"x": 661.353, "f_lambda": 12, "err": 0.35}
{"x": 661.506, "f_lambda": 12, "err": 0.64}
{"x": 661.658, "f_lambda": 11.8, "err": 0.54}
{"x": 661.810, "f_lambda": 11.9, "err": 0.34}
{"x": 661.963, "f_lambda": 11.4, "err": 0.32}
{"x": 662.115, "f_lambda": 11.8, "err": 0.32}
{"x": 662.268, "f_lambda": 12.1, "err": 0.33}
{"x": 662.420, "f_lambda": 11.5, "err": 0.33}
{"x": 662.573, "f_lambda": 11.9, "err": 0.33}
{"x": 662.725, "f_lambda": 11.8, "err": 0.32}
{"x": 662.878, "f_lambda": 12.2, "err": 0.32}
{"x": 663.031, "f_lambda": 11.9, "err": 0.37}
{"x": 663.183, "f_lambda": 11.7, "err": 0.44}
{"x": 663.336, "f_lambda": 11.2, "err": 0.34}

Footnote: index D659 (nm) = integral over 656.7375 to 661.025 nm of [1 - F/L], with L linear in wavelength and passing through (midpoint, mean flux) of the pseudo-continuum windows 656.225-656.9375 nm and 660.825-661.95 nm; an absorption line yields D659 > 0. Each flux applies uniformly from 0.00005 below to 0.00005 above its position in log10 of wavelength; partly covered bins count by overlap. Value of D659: 0.91 nm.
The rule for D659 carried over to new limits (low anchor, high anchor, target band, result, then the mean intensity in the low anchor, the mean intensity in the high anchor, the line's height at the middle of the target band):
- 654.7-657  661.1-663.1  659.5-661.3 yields 0.26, 18.6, 11.9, 13.7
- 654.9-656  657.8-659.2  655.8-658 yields -0.19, 15.6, 18.2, 16.8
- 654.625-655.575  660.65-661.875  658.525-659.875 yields -0.10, 13.7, 12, 12.6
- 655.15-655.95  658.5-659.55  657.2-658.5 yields -0.14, 15.5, 14.5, 14.8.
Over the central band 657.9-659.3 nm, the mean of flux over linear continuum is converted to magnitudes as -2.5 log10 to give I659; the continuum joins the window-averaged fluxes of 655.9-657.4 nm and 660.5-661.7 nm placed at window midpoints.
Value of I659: -0.096 mag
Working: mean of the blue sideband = 19.5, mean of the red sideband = 12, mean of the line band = 17.8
